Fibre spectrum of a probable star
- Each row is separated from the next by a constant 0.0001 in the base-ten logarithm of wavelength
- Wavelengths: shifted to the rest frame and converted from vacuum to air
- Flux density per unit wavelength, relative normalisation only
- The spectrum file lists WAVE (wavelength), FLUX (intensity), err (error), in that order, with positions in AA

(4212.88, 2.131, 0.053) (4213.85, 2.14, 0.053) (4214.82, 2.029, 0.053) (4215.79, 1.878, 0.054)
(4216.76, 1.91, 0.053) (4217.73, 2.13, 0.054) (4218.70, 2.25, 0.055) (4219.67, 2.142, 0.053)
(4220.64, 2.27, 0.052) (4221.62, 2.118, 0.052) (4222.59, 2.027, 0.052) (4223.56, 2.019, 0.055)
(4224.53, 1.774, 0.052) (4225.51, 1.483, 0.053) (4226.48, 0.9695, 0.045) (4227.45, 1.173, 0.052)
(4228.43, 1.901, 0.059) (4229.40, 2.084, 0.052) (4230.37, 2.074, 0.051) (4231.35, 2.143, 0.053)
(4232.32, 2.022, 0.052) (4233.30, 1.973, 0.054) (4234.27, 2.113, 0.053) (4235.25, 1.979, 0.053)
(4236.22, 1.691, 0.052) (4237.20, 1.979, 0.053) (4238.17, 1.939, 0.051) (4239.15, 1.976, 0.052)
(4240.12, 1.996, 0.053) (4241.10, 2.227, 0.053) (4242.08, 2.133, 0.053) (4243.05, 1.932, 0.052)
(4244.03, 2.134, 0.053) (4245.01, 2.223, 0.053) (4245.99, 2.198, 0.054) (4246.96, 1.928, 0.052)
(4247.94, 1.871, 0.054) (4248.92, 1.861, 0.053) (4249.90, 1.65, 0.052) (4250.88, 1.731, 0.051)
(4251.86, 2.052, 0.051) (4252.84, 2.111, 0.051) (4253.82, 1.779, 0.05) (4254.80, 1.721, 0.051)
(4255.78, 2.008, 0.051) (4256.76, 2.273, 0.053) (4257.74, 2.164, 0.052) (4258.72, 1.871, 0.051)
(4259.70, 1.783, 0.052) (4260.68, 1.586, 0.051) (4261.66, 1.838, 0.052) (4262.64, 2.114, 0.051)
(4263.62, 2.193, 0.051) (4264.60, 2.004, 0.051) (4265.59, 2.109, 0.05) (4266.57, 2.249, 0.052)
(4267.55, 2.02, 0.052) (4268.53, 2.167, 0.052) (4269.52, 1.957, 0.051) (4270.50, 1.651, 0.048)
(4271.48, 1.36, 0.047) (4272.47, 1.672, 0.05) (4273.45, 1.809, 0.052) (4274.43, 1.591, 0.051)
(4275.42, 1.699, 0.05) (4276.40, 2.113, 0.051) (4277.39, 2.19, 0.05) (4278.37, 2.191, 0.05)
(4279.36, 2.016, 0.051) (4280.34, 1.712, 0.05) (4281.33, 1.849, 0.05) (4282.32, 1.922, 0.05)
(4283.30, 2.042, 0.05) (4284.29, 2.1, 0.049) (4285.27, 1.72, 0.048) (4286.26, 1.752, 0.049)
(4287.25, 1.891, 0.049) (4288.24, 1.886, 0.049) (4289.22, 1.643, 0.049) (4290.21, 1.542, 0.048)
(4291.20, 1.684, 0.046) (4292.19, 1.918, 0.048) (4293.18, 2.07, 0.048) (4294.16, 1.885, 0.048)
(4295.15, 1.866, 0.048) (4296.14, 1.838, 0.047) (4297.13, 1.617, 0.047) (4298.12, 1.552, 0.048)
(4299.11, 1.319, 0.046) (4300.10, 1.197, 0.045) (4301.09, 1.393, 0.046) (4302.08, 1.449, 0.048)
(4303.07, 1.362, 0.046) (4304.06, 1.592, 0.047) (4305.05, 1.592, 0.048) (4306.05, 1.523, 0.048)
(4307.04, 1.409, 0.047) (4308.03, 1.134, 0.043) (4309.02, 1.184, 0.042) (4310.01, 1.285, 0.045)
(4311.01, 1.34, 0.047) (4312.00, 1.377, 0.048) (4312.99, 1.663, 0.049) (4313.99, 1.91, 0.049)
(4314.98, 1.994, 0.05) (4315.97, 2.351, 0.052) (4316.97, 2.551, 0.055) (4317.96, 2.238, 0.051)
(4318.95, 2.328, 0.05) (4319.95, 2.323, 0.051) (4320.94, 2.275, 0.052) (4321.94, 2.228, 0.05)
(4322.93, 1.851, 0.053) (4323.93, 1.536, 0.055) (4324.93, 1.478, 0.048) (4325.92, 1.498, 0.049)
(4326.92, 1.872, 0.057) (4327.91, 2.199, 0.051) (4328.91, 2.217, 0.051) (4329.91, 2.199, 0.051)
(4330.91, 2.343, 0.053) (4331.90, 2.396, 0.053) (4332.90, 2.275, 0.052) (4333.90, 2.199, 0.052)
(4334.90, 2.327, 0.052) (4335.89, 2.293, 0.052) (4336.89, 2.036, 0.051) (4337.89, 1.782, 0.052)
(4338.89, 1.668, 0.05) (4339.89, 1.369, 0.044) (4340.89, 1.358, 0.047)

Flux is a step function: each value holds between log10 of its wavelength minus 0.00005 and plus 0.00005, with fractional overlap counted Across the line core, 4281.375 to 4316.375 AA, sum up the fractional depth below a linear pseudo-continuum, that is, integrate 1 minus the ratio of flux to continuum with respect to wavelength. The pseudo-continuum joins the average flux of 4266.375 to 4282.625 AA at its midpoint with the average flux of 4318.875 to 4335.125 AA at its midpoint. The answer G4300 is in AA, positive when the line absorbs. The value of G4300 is 5.6 AA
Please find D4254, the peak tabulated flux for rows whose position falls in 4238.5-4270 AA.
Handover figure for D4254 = 2.273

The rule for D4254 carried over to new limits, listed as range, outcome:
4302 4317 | 2.551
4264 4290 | 2.249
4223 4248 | 2.227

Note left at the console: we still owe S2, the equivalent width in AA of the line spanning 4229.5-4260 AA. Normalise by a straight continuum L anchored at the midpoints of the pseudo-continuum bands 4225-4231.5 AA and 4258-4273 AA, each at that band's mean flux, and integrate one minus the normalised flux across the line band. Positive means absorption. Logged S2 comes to -3.74 AA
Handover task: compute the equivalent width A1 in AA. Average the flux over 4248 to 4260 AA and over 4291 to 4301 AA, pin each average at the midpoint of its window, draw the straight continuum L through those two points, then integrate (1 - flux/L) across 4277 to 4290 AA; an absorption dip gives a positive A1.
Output -1.1 AA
